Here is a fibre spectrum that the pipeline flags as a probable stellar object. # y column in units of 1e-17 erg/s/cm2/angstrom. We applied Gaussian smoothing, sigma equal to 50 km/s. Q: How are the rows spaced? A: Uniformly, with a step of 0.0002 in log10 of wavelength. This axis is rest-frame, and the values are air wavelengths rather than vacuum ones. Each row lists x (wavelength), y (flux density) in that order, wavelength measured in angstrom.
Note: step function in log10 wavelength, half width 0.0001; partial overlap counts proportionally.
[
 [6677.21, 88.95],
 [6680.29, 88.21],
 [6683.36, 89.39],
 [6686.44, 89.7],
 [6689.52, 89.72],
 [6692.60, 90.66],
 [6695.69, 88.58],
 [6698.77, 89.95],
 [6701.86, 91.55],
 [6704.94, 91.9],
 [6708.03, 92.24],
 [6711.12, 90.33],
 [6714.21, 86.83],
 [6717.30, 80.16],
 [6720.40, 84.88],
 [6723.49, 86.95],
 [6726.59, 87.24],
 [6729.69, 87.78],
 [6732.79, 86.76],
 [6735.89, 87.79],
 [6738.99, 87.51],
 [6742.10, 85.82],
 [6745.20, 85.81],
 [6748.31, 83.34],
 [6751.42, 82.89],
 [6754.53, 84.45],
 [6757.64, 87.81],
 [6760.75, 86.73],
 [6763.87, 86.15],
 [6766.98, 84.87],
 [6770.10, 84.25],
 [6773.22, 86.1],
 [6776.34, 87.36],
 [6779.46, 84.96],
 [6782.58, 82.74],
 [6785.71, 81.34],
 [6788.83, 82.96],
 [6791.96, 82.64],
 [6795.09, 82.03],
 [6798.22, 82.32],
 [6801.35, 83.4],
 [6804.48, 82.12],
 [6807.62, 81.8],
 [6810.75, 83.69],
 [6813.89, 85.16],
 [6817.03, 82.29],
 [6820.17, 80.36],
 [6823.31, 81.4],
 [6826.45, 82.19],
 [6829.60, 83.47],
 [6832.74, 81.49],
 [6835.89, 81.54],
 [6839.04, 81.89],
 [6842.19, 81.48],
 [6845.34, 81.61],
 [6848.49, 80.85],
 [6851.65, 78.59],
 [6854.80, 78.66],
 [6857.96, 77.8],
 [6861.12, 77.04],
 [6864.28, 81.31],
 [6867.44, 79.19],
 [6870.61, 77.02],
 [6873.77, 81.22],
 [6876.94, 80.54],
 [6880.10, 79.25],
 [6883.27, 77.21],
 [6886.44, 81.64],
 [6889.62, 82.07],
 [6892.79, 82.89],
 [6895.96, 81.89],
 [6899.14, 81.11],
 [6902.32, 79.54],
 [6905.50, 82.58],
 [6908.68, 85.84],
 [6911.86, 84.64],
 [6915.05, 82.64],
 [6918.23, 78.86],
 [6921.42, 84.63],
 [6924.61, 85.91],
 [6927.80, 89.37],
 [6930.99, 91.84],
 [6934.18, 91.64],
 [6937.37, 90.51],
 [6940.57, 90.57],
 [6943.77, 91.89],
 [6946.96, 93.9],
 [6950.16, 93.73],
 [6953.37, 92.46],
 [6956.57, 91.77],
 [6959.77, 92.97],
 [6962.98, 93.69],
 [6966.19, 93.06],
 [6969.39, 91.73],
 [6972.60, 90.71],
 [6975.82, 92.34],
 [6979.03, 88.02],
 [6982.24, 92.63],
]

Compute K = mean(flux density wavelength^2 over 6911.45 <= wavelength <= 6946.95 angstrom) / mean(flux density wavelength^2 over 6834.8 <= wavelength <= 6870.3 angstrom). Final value 1.13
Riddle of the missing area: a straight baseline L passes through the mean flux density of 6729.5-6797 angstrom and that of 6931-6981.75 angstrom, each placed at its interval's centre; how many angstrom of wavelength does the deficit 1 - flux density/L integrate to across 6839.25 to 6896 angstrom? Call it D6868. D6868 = 5.60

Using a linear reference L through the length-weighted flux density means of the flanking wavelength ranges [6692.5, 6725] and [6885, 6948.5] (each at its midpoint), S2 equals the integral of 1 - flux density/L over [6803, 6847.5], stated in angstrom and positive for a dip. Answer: 2.4 angstrom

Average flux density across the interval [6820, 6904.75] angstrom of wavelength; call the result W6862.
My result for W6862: 80.5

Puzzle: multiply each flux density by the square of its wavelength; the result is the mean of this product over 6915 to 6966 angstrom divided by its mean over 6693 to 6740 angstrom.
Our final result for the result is 1.09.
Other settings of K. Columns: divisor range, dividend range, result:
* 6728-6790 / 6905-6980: 1.11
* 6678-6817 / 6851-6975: 1.04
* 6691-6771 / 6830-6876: 0.95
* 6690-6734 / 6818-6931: 0.97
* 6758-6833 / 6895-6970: 1.10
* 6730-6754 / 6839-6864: 0.96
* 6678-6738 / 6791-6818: 0.96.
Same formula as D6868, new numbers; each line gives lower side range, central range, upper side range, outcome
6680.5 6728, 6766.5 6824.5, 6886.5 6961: 3.1 angstrom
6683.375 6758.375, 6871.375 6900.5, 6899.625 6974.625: 2.5 angstrom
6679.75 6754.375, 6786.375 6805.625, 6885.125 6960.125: 1.1 angstrom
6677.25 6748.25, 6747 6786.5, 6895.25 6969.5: 1.4 angstrom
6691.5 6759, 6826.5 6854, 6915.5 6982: 2.3 angstrom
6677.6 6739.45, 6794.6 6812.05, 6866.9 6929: 0.5 angstrom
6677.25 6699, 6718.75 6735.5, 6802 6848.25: 0.1 angstrom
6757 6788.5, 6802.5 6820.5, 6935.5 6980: 0.8 angstrom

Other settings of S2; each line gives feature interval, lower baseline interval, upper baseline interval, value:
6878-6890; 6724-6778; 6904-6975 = 1.16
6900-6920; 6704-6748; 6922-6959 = 1.81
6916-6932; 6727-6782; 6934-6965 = 1.00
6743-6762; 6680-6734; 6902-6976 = 0.74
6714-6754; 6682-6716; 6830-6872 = 0.96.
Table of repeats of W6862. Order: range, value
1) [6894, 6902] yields 81.2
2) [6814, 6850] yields 81.8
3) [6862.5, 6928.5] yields 81.8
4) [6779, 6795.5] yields 82.7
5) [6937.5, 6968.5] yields 92.6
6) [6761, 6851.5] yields 82.9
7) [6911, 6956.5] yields 88.9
